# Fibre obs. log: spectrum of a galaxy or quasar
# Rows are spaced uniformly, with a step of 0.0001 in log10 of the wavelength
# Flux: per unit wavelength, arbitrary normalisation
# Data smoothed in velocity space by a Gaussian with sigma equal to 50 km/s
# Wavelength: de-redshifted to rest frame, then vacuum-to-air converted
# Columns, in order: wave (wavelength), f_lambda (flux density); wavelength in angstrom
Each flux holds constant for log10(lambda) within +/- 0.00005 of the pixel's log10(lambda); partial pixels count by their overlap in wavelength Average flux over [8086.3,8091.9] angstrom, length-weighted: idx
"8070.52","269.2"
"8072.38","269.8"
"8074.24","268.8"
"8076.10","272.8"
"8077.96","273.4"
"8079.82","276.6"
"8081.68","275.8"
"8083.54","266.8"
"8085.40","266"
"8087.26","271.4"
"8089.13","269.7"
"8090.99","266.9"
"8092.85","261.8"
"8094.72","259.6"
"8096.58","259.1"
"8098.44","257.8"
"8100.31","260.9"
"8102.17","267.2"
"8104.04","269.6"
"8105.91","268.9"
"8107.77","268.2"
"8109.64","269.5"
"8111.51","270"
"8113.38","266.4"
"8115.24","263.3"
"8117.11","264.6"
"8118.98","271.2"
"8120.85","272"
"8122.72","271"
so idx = 269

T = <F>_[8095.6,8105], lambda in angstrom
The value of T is 263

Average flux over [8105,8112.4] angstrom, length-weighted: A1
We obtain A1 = 269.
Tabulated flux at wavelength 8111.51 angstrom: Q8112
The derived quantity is 270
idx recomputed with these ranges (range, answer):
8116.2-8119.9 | 268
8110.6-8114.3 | 268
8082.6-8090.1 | 268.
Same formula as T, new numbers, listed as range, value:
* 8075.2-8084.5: 273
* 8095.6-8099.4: 259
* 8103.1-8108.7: 269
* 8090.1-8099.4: 261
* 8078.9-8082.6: 276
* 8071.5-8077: 270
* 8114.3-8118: 264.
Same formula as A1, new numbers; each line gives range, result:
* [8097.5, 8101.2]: 259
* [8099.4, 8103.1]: 264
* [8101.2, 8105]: 268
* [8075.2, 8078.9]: 273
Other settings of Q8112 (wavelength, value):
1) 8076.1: 272.8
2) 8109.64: 269.5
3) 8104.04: 269.6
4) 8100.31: 260.9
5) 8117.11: 264.6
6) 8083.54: 266.8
